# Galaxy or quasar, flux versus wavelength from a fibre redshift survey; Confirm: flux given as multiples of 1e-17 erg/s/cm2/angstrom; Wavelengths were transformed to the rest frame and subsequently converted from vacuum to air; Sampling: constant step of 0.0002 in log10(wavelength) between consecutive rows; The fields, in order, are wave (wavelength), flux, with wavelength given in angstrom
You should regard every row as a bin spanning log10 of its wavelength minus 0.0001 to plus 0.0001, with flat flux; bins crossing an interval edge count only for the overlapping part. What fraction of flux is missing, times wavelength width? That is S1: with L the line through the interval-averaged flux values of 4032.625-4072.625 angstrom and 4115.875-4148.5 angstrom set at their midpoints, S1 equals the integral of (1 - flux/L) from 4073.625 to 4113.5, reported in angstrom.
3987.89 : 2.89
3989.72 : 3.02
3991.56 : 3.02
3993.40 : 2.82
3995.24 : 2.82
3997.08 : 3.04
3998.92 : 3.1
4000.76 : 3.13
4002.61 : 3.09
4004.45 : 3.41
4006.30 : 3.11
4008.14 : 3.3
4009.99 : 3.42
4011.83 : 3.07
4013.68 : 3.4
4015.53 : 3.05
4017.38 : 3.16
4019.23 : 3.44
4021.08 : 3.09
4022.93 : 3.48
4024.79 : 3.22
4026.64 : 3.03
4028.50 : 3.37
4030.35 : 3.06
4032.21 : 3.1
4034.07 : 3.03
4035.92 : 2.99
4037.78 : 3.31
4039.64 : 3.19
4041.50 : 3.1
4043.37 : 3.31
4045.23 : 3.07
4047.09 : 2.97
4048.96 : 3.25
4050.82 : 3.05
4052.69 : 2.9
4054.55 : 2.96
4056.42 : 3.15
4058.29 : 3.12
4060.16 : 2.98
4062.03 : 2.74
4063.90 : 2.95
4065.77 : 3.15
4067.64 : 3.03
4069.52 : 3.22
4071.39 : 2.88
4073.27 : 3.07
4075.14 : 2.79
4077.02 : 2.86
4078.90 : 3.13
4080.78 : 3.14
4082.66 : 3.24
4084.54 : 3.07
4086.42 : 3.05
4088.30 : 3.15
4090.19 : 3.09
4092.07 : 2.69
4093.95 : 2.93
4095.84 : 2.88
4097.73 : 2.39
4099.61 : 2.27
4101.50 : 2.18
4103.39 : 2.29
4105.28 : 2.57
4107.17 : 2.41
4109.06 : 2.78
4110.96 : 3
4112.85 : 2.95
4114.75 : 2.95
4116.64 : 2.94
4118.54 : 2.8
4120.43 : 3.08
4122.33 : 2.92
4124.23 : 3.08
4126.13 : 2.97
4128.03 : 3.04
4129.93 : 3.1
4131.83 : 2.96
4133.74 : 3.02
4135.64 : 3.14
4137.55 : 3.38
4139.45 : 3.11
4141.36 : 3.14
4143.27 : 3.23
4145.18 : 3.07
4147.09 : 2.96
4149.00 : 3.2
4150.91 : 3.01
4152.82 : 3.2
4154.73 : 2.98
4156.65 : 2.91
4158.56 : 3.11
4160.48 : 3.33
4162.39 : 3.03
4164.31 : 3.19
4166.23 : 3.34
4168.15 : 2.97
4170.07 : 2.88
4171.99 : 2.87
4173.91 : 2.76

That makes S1 3.3 angstrom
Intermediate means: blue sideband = 3.06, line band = 2.81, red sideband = 3.06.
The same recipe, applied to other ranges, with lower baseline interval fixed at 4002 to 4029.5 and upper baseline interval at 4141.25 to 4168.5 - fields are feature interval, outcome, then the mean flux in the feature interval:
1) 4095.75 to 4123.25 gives 4.1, 2.69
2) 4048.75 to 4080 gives 1.9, 3.01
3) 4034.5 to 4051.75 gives 0.5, 3.14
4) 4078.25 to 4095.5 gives 0.7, 3.05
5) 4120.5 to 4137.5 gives 0.5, 3.05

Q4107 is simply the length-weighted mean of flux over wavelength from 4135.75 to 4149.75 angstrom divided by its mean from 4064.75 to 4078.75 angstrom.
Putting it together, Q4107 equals 1.0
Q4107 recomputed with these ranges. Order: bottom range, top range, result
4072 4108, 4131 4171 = 1.11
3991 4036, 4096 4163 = 0.93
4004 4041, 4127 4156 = 0.97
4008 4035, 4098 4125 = 0.85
